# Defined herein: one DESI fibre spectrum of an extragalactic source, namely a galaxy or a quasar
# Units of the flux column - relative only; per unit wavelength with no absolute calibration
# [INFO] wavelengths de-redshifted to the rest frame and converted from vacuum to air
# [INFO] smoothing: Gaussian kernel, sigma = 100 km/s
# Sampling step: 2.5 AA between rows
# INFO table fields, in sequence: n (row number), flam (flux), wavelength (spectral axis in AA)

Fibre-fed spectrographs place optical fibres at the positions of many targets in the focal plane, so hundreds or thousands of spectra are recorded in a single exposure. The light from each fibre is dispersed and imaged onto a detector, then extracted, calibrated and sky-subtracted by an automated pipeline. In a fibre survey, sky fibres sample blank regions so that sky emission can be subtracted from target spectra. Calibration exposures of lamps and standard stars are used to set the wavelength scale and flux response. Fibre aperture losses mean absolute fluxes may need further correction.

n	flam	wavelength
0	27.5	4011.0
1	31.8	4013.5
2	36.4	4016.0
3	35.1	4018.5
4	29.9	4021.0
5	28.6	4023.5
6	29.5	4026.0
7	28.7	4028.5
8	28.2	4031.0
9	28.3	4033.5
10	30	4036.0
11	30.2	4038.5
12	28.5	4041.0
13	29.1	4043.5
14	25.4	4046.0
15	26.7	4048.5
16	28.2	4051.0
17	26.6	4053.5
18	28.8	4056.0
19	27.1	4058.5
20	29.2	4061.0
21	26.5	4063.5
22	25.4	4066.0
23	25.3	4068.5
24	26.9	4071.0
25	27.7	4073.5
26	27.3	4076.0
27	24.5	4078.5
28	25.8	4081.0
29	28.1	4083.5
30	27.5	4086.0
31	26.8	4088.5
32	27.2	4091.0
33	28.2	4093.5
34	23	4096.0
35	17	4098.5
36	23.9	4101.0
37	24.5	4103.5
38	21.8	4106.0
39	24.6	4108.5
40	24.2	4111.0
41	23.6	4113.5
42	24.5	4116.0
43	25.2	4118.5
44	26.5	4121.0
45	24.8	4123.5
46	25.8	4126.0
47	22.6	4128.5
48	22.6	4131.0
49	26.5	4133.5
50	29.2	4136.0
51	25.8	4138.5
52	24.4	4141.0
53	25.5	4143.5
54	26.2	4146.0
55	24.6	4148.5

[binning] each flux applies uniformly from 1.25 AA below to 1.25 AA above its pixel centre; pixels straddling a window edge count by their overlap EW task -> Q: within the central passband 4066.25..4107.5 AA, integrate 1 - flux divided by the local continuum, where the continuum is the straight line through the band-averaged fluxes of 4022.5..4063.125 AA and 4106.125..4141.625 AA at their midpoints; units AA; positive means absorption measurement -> 1.8 AA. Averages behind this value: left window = 28.3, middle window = 25.3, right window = 24.9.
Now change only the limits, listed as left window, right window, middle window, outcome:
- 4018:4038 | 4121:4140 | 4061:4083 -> 1.1 AA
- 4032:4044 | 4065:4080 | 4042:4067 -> 0.4 AA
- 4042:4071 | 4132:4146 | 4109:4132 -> 1.7 AA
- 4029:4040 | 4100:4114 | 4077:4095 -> -1.1 AA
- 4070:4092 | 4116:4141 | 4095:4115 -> 2.5 AA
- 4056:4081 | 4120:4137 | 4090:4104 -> 1.2 AA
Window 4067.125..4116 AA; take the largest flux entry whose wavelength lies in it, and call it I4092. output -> 28.2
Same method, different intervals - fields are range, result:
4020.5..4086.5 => 30.2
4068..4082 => 27.7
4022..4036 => 30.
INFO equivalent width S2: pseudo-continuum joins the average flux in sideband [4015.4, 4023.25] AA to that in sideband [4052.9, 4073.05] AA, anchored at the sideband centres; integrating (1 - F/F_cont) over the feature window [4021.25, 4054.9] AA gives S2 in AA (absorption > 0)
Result 2.2 AA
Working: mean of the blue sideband 32.9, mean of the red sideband 27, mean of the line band 28.4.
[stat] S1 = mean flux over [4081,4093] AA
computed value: 27.3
